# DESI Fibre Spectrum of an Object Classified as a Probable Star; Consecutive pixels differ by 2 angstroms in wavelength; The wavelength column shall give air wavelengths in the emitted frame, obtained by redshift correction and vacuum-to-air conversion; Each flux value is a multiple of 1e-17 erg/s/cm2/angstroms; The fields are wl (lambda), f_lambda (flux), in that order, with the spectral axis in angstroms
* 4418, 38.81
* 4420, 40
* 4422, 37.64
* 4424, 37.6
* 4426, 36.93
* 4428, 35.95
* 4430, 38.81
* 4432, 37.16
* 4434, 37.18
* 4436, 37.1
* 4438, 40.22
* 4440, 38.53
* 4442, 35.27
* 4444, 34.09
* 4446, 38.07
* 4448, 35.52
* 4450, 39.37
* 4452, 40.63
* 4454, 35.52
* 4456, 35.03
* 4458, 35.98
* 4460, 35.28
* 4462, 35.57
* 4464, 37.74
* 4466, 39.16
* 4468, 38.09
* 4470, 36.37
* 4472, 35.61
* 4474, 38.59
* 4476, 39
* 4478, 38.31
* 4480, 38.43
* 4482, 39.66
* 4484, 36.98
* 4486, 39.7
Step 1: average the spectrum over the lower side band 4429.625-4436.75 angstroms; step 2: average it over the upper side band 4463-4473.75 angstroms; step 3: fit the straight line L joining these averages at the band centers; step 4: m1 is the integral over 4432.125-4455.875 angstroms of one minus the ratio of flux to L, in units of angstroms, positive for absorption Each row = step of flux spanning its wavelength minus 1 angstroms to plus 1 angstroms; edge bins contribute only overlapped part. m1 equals 0.1 angstroms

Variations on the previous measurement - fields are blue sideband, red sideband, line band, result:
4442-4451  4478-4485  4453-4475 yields 0.5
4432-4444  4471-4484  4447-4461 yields 0.3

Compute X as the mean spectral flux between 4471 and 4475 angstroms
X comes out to 37.1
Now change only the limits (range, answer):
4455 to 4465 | 35.9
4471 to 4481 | 38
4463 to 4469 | 38.3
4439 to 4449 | 36.3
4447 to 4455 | 37.8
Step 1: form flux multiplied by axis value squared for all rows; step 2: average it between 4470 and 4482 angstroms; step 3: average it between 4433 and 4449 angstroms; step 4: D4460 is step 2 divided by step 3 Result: 1.04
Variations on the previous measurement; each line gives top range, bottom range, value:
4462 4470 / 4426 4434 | 1.03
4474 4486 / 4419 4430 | 1.05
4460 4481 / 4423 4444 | 1.02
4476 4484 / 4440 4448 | 1.09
